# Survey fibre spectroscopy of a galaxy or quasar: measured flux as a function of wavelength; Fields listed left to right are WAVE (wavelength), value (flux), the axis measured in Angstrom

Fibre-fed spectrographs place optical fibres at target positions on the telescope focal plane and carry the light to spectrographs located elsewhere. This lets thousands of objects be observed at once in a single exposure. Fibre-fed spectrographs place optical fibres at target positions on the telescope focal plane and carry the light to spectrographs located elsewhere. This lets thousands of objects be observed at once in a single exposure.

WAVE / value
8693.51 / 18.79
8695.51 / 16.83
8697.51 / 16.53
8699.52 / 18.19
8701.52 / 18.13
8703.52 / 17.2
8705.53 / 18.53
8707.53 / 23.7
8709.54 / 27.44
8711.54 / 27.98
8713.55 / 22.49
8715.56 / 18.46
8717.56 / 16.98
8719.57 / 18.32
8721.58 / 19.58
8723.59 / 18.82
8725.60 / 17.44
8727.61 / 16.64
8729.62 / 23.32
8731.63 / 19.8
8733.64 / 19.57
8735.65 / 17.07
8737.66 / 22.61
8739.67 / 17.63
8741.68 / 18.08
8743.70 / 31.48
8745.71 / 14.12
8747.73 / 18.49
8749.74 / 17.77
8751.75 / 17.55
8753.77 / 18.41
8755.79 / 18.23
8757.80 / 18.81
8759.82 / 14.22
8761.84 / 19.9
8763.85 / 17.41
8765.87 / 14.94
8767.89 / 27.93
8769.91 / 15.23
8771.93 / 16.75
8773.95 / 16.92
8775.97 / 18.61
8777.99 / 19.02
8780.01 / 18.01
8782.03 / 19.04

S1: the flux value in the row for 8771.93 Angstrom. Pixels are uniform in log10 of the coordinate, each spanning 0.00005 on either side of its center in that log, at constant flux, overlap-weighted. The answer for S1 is 16.75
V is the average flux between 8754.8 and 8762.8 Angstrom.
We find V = 17.8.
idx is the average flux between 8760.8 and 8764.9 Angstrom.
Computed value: 18.6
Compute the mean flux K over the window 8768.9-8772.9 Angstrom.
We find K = 16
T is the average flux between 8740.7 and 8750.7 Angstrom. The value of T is 20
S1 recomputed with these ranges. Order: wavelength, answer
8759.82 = 14.22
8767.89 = 27.93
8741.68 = 18.08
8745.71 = 14.12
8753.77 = 18.41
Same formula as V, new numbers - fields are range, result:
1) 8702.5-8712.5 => 22.9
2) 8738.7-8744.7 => 22.4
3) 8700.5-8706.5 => 18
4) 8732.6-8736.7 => 18.4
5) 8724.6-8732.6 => 19.3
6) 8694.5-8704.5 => 17.4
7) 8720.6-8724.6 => 19.2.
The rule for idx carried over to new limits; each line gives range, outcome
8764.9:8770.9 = 19.4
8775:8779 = 18.8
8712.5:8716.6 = 20.5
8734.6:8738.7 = 19.8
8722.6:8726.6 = 18.1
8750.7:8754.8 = 18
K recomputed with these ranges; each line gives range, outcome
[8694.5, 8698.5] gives 16.7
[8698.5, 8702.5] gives 18.1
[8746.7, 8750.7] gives 18.1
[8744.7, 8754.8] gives 17.3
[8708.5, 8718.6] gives 22.7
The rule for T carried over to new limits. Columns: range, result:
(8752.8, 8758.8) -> 18.5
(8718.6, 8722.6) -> 18.9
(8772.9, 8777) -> 17.8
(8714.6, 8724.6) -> 18.4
